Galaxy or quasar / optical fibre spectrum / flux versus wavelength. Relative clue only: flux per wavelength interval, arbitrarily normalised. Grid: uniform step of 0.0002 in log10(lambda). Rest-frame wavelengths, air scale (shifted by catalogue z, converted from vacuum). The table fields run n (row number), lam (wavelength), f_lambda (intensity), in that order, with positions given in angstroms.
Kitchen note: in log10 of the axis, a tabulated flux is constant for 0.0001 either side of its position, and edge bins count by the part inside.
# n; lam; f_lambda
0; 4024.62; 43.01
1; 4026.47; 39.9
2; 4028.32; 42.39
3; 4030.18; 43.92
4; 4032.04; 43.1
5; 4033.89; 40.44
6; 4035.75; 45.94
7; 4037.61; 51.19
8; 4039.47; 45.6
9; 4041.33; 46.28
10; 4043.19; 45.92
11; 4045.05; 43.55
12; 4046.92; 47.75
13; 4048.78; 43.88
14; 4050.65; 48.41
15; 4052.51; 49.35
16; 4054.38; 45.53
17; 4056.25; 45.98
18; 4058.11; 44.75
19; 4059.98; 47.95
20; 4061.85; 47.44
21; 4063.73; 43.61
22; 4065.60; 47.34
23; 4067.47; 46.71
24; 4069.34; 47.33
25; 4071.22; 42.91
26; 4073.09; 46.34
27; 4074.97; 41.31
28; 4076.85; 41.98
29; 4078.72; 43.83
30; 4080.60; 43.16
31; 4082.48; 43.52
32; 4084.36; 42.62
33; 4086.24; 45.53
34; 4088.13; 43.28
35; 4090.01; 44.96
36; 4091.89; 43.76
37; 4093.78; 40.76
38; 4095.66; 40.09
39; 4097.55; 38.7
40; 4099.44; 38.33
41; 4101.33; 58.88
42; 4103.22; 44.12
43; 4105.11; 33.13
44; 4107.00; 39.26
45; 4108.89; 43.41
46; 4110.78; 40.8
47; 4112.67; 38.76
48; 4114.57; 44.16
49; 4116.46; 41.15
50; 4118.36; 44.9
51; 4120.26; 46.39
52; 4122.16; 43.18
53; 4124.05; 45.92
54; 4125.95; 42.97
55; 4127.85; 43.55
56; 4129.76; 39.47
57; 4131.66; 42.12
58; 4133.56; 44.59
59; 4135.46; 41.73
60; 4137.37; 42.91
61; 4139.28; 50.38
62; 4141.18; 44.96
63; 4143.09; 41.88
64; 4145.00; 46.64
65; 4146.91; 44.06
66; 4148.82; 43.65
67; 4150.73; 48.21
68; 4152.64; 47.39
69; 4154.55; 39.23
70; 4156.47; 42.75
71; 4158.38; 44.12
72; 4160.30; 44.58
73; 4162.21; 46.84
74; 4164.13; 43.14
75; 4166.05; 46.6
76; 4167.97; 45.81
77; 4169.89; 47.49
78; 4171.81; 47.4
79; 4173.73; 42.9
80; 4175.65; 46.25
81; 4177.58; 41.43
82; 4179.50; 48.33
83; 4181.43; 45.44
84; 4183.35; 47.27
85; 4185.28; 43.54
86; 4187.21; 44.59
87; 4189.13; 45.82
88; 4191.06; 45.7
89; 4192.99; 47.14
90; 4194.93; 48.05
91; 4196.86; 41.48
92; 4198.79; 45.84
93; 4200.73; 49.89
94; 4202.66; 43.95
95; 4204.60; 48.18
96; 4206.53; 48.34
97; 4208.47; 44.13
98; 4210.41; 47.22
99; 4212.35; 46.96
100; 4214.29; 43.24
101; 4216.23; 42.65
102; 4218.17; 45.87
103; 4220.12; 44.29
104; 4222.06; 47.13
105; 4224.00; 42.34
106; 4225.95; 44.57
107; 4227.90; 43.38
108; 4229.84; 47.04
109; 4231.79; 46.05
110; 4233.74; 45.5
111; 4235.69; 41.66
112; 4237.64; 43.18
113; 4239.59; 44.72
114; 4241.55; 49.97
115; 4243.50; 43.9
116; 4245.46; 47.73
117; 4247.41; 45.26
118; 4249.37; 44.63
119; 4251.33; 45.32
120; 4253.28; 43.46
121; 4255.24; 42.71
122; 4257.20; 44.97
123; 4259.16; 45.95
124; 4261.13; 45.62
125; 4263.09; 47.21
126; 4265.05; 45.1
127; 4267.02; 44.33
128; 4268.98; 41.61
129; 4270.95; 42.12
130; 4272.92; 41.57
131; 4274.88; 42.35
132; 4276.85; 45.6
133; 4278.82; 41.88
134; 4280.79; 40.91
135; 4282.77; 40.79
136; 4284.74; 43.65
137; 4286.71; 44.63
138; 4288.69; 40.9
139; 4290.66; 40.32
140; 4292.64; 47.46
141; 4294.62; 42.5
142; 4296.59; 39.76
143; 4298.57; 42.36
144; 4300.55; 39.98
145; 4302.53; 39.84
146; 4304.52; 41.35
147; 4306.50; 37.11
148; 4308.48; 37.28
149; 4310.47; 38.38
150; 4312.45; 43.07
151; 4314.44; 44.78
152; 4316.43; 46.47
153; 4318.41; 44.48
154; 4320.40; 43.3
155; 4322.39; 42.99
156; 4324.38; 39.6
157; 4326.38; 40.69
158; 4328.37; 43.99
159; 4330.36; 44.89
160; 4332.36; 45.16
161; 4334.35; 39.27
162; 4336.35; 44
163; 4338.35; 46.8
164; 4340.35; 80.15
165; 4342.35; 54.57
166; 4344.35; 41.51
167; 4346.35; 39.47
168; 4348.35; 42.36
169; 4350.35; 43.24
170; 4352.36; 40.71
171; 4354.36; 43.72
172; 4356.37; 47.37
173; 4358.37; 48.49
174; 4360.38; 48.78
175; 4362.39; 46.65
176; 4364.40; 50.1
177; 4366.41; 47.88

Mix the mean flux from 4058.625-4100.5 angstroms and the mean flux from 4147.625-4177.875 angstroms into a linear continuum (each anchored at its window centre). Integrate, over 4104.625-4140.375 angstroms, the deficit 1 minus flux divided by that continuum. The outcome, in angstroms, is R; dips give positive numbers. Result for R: 1.3 angstroms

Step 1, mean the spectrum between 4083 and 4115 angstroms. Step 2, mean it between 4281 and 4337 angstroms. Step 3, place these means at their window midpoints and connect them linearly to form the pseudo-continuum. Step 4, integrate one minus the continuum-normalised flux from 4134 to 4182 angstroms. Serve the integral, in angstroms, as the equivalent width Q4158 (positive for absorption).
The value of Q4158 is -3.0 angstroms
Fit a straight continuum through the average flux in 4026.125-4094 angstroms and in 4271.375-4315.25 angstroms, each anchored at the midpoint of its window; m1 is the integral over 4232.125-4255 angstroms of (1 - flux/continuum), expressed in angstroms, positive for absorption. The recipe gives -1.4 angstroms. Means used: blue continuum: 44.9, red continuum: 41.6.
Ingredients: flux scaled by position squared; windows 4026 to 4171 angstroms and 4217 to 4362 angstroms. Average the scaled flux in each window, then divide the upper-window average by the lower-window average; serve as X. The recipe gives 1.09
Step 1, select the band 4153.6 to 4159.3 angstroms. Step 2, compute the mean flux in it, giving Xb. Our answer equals 42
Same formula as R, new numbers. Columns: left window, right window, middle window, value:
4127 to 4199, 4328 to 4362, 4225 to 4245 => 0.2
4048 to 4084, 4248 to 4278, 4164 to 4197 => -0.7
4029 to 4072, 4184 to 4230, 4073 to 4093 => 1.0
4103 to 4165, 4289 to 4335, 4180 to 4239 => -3.6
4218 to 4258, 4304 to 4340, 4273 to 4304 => 1.2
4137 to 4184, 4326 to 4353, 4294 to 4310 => 2.2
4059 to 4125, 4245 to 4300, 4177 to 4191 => -0.6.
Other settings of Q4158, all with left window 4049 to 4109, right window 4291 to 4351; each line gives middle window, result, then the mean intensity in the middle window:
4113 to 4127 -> 0.1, 43.9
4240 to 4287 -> -0.3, 44.2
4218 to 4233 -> -0.4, 45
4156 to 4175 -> -0.5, 45.3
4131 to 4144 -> 0.0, 44.1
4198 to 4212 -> -0.9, 46.8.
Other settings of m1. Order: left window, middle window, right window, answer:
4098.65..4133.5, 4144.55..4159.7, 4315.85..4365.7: -0.4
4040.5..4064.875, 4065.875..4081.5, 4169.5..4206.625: 0.6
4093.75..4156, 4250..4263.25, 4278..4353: -0.5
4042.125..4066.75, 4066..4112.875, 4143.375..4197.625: 3.0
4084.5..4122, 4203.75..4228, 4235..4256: -0.5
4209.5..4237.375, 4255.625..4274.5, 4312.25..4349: 0.4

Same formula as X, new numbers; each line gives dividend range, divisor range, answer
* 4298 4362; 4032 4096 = 1.12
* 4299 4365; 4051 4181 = 1.12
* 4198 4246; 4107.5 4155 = 1.09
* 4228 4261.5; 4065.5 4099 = 1.12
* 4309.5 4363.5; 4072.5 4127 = 1.18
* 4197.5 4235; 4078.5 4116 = 1.13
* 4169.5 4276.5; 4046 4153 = 1.09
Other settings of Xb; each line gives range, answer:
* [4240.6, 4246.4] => 47.2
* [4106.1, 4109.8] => 41.4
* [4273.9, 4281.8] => 42.7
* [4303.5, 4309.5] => 38.5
